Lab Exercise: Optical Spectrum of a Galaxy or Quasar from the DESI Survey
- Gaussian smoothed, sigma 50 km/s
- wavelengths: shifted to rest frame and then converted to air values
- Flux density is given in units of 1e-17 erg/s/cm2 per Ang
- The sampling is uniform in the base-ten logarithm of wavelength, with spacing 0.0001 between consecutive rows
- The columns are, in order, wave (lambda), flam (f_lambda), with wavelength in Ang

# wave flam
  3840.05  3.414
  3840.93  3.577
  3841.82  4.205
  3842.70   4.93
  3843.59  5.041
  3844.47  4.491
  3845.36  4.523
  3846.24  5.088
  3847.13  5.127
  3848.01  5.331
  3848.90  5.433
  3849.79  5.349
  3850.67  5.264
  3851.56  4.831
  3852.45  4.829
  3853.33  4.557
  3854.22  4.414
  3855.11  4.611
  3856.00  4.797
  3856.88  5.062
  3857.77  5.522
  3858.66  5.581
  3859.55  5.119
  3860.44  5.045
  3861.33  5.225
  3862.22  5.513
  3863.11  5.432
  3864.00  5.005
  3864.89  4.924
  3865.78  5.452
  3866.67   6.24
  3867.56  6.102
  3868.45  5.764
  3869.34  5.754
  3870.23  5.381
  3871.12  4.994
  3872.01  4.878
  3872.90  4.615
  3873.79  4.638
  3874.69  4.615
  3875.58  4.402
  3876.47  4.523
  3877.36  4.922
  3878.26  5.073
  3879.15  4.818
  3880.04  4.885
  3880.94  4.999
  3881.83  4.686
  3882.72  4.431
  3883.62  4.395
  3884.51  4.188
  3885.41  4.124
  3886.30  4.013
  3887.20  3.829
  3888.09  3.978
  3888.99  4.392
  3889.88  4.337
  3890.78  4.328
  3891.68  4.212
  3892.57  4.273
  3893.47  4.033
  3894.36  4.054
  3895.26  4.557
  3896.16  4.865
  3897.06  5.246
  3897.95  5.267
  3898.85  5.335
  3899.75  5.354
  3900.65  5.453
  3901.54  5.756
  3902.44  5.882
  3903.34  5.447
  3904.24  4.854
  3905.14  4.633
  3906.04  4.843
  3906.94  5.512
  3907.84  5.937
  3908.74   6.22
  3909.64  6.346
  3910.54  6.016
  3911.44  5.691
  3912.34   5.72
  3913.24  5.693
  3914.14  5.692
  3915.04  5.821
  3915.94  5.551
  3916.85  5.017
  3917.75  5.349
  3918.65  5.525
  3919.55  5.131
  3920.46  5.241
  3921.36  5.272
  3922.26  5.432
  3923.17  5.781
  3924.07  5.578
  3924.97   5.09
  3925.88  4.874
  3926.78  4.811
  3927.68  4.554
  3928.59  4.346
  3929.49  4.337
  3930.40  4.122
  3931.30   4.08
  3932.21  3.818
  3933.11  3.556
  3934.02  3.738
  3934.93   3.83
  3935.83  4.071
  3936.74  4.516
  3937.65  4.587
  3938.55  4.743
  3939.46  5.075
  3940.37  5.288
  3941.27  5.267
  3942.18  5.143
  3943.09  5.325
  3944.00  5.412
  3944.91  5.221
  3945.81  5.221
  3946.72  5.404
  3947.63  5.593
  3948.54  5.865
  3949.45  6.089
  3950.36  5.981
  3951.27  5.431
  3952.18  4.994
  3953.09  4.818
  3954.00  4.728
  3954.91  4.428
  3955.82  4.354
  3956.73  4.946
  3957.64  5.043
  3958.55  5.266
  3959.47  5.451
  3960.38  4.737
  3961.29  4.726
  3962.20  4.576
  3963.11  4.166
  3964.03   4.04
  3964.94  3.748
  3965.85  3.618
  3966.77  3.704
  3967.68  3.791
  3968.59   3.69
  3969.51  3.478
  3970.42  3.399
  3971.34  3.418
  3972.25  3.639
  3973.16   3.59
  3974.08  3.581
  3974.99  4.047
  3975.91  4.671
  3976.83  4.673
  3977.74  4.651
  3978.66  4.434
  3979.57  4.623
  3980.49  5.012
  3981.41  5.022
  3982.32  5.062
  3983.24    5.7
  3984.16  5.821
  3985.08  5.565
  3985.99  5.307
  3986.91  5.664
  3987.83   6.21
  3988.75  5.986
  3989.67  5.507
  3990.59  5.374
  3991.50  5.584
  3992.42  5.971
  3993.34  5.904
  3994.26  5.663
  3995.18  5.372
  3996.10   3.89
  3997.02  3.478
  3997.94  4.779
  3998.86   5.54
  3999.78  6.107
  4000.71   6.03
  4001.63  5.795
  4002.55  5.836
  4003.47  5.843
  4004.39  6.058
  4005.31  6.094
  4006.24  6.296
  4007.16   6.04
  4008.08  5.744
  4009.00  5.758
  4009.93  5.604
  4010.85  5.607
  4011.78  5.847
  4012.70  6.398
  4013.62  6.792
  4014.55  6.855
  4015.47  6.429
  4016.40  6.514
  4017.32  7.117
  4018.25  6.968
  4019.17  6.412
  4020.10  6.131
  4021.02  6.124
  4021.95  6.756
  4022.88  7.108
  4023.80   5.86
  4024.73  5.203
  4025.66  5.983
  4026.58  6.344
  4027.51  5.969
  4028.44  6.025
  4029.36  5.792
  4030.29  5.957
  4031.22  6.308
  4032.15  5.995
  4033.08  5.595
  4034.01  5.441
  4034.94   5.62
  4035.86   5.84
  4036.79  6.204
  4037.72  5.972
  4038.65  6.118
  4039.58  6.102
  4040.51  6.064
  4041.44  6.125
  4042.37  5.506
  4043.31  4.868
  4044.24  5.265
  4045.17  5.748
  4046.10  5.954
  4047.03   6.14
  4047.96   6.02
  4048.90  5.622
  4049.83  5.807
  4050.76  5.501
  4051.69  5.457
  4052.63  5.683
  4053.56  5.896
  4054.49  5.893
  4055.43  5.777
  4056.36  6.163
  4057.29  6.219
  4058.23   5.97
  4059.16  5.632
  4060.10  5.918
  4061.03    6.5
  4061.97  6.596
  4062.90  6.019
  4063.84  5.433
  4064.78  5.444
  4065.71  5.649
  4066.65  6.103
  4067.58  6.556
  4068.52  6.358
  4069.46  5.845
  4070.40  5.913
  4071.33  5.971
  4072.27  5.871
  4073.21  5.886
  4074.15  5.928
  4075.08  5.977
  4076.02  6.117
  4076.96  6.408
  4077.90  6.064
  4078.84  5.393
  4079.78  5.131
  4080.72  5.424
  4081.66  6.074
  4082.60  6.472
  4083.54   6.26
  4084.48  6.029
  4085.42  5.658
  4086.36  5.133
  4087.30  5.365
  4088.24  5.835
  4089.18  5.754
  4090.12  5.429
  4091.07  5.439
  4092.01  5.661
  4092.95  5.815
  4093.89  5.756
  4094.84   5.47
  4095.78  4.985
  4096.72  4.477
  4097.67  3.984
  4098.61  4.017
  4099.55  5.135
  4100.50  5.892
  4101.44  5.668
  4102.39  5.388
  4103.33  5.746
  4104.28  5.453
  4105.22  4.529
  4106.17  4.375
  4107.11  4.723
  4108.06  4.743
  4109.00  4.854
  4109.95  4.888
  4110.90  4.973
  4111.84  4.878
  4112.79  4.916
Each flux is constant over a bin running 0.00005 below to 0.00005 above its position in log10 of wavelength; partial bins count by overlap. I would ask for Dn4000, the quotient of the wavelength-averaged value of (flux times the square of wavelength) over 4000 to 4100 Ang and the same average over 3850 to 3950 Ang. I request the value 1.3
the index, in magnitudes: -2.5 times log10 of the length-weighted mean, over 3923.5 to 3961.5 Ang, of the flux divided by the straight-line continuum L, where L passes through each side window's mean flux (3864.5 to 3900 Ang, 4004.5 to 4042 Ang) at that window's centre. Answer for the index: 0.102 mag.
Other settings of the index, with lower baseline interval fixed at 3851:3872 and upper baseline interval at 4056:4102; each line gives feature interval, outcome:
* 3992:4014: -0.03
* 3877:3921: 0.06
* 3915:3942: 0.12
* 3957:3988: 0.21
